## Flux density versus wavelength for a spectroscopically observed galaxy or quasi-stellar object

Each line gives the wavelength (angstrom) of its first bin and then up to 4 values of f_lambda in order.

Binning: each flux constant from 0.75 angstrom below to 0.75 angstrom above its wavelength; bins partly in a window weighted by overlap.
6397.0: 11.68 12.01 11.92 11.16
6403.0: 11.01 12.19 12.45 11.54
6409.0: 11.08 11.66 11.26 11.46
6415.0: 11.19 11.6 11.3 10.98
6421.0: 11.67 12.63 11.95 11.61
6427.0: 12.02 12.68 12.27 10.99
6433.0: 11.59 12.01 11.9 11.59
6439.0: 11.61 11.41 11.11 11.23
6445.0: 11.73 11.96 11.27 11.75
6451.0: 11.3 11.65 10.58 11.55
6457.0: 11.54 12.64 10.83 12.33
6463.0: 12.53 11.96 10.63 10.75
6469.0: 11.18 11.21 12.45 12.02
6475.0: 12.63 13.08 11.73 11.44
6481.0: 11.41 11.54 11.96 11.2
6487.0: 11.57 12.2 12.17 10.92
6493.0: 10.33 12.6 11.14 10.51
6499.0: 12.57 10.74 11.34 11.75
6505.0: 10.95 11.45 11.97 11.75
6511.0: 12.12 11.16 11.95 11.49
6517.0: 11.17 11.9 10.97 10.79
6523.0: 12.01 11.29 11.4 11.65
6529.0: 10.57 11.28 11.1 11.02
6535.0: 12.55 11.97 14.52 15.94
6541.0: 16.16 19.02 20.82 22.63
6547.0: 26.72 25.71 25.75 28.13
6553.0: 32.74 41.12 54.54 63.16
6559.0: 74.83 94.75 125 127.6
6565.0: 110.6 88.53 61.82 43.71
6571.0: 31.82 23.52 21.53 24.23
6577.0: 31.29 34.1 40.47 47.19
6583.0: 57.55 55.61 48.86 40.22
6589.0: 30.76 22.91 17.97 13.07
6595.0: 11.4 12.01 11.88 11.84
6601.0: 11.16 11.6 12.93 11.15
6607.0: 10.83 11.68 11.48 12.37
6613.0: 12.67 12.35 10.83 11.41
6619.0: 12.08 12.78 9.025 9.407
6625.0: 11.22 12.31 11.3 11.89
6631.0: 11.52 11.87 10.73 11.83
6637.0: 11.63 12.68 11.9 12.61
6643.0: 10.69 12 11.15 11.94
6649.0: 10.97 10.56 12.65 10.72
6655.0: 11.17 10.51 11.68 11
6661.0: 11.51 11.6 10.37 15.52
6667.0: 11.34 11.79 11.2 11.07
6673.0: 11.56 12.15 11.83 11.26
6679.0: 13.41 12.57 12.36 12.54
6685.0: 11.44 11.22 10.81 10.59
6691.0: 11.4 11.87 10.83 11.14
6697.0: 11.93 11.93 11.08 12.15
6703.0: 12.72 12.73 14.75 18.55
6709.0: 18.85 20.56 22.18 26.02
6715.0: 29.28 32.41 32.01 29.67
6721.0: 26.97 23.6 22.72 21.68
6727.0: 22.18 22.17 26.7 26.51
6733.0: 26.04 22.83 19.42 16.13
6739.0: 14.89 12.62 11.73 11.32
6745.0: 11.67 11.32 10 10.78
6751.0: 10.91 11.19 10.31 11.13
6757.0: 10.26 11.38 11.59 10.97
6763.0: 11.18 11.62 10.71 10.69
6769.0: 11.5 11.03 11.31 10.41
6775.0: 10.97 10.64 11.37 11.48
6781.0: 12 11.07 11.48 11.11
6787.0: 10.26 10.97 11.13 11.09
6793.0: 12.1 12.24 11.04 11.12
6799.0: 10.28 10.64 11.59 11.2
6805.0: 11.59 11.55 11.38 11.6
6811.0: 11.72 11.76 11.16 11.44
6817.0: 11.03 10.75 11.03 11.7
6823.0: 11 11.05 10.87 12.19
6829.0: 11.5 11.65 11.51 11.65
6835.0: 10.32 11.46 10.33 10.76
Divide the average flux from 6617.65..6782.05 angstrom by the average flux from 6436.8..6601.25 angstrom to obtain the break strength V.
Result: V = 0.61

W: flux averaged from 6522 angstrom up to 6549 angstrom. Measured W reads 15.2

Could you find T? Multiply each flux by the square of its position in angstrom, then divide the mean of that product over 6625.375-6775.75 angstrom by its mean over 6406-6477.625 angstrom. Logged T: 1.3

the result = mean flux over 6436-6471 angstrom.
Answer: 11.5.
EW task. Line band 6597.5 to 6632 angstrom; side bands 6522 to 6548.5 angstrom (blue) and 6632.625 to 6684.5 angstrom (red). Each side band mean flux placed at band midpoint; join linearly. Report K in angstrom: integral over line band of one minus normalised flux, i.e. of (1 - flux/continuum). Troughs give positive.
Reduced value 3.58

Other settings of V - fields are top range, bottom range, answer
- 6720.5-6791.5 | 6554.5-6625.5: 0.41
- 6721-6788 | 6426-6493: 1.22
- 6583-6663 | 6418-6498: 1.27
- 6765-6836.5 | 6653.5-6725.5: 0.74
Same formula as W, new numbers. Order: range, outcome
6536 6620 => 33.7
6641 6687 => 11.7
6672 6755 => 16.5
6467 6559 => 16.1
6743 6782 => 11.1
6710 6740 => 24.1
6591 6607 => 12.6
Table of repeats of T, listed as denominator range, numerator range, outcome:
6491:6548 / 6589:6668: 0.97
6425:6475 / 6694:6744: 1.84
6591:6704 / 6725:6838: 1.11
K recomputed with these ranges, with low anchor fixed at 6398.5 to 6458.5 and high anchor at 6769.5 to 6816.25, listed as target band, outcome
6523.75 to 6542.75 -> -2.1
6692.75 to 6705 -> -0.5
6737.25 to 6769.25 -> -0.5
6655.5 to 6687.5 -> -1.2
